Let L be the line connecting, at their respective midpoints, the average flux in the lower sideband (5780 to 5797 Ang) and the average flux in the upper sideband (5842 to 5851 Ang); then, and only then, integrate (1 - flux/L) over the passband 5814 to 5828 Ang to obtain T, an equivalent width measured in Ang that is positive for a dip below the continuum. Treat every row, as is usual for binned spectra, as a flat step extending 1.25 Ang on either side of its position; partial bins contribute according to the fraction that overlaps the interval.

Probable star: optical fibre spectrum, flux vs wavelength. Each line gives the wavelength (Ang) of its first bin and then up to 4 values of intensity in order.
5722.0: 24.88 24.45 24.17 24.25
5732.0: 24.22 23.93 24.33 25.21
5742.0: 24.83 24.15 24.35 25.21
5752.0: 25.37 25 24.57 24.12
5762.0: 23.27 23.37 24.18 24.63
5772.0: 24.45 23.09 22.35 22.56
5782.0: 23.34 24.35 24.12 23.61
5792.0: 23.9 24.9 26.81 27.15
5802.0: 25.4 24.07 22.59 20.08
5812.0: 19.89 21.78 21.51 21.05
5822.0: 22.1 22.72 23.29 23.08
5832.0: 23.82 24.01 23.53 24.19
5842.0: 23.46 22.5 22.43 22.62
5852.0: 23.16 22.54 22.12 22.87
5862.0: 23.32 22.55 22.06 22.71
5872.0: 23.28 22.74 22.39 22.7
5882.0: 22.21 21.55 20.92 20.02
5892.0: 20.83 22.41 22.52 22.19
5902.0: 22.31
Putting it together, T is 0.8 Ang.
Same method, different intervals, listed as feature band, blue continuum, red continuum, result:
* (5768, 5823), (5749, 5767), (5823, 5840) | 1.3 Ang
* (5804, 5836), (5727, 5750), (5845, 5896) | 1.1 Ang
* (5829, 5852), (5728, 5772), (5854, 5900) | -0.5 Ang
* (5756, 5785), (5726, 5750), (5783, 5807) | 1.1 Ang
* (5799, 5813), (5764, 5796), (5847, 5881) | 0.2 Ang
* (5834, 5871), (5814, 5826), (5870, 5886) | -1.2 Ang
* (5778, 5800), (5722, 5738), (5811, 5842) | -1.1 Ang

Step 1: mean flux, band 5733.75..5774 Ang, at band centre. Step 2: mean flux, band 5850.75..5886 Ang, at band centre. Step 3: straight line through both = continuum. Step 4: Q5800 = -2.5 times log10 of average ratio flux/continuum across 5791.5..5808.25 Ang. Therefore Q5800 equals -0.06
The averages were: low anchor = 24.4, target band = 25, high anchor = 22.6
